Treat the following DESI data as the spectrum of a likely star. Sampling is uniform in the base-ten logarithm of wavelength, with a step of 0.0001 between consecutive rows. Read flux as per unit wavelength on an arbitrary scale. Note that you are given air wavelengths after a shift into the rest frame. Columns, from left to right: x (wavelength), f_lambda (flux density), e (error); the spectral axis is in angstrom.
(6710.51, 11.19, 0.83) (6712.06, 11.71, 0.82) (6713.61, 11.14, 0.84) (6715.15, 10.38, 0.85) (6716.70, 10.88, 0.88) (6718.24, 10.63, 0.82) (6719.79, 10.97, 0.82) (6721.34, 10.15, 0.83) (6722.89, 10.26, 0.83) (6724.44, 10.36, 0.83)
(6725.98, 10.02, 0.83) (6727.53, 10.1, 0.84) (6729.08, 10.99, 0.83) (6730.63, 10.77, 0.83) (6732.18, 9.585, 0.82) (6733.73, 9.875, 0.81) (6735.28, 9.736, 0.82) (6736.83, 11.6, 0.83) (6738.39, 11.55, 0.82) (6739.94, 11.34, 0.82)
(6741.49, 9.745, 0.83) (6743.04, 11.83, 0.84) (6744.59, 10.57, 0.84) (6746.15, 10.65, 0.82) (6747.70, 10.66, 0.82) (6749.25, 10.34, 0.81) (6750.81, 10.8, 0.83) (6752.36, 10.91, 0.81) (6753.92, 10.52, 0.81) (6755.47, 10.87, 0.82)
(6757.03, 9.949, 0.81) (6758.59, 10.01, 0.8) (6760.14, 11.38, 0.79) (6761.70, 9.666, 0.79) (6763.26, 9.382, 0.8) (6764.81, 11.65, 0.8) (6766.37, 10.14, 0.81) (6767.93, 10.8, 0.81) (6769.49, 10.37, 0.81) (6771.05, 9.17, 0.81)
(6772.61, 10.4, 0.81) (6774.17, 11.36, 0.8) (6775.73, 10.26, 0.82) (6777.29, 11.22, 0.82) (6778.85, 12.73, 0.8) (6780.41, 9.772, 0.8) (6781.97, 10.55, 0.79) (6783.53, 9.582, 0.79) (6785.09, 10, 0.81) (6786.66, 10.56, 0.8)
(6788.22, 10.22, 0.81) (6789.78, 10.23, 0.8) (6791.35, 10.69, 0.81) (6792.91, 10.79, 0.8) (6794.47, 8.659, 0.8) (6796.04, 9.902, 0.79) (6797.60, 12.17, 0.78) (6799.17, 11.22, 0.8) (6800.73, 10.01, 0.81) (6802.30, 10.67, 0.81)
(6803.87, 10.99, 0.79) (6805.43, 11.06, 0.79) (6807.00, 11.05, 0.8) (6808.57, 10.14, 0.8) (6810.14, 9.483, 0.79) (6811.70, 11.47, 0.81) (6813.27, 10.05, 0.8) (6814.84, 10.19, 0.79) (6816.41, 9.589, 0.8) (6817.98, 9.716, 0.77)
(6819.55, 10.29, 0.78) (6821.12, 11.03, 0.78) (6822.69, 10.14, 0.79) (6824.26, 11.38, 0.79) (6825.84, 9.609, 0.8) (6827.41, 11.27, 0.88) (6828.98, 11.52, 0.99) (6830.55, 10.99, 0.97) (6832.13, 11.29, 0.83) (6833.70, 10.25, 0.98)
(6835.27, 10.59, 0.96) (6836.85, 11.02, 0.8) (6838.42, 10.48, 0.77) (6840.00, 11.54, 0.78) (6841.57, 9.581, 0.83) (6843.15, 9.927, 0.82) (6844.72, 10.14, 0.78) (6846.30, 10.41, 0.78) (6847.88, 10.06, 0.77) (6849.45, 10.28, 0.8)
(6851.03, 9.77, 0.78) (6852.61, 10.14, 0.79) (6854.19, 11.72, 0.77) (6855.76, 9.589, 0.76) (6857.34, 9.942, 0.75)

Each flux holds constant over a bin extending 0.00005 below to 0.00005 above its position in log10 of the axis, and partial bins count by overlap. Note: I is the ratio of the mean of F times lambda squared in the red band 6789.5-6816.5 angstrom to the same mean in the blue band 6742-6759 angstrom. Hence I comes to 1.00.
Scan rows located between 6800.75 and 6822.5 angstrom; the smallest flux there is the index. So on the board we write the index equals 9.483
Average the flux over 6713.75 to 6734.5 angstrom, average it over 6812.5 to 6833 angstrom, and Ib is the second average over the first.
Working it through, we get 1.0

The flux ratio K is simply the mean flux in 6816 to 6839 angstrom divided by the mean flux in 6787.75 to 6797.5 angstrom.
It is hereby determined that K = 1.0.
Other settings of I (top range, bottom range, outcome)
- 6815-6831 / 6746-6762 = 1.02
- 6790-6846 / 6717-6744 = 1.02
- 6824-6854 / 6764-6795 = 1.02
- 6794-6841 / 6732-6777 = 1.02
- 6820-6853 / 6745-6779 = 1.02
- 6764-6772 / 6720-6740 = 1.01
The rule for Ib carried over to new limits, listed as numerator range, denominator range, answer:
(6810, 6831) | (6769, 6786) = 1.00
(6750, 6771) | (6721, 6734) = 1.02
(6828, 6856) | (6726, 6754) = 0.99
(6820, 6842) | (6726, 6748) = 1.01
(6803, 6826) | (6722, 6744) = 0.99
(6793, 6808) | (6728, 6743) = 1.00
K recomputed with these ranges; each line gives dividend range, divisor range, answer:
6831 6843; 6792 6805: 1.01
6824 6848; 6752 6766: 1.02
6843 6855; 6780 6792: 1.01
